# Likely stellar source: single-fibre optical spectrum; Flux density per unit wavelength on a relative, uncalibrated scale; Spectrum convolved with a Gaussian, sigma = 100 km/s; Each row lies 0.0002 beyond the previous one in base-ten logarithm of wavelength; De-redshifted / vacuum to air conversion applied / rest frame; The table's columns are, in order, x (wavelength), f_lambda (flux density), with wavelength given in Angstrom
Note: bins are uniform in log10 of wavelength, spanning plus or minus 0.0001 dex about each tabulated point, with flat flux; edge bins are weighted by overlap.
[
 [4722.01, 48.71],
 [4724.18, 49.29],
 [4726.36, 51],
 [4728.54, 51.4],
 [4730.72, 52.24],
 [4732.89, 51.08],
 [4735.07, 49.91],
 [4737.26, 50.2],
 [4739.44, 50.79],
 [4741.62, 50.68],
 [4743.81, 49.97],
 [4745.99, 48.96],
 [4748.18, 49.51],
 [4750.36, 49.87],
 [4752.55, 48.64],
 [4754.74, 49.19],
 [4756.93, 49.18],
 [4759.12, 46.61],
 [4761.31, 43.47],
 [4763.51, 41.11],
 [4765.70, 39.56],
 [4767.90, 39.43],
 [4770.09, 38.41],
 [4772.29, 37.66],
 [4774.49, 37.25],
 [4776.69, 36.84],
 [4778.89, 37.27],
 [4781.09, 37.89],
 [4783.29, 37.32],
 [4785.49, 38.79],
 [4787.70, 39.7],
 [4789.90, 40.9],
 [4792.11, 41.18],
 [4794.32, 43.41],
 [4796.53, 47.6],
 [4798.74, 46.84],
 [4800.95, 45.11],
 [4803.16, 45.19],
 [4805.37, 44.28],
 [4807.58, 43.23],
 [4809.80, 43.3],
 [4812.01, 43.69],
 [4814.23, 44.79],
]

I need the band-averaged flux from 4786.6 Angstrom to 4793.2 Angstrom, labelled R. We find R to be 40.6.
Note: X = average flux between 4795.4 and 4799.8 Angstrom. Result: 47.2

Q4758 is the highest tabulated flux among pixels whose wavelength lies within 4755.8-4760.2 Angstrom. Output 49.18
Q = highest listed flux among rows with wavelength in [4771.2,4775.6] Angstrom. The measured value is 37.66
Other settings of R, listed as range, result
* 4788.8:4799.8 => 44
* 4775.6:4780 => 37.1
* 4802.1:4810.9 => 44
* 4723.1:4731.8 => 50.9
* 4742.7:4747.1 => 49.4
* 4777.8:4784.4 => 37.5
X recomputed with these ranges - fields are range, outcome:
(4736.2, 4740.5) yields 50.5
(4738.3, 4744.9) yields 50.5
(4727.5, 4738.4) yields 51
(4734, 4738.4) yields 50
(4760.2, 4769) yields 40.9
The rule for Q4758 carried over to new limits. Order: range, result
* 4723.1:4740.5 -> 52.24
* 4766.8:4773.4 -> 39.43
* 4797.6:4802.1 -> 46.84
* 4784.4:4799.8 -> 47.6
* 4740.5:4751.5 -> 50.68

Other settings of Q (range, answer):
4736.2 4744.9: 50.79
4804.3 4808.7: 44.28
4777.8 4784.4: 37.89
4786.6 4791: 40.9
